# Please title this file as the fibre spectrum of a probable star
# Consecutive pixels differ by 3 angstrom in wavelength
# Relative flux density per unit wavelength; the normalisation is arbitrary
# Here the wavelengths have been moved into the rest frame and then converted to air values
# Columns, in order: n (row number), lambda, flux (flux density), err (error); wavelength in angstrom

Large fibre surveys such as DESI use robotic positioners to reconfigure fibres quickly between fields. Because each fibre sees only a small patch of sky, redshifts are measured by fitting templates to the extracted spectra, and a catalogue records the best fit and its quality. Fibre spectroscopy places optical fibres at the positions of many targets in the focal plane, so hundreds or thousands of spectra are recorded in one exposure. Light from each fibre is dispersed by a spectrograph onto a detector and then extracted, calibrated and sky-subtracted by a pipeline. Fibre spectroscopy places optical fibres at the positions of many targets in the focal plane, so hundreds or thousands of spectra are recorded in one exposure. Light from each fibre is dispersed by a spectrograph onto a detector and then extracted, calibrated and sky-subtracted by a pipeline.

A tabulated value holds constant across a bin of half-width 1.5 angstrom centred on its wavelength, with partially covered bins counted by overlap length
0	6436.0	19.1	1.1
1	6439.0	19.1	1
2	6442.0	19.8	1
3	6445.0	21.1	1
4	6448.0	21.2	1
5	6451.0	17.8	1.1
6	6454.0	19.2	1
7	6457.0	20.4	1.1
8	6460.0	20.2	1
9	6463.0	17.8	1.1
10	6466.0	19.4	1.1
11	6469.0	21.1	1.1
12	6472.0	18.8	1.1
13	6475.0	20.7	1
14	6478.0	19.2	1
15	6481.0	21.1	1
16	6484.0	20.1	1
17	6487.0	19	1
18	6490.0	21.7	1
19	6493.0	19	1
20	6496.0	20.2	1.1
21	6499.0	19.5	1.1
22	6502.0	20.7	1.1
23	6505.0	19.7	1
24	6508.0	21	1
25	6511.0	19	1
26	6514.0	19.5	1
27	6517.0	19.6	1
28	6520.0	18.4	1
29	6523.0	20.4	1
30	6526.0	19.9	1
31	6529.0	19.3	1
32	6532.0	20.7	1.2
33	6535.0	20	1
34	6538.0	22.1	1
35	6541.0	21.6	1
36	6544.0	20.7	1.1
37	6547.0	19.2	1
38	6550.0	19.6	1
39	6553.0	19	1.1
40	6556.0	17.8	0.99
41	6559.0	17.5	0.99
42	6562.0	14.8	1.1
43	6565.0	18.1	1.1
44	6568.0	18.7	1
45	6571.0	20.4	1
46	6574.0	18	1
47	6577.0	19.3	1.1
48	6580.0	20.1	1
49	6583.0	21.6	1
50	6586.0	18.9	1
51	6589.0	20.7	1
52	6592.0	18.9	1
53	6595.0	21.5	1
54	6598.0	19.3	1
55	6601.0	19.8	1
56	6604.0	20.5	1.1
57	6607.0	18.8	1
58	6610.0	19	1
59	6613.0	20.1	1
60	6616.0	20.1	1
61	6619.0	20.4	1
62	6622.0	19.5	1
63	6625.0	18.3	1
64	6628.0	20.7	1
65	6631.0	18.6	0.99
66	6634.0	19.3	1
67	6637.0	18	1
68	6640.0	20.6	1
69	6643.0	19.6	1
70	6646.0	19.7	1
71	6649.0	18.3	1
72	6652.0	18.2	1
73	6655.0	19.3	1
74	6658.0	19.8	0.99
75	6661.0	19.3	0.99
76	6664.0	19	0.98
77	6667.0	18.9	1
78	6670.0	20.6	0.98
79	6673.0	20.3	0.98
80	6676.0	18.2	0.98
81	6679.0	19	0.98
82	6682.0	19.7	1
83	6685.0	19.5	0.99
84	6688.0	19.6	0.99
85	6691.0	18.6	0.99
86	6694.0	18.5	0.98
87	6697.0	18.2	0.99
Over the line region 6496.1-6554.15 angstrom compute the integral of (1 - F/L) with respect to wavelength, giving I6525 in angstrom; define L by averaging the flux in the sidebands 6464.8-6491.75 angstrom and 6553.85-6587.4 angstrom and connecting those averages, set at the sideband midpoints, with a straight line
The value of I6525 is -1.89 angstrom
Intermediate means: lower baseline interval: 20.1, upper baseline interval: 18.7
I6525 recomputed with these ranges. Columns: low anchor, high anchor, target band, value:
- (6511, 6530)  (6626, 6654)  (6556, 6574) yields 1.4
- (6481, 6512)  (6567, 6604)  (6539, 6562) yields 0.9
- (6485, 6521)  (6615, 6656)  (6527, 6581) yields 1.0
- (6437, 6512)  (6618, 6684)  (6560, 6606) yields 0.4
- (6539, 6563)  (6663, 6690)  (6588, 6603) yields -0.7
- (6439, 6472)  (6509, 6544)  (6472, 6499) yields -0.2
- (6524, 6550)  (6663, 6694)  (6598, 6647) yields 0.4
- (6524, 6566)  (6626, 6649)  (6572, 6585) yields -0.3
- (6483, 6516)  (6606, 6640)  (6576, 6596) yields -0.6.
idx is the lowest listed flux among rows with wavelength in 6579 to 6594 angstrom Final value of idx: 18.9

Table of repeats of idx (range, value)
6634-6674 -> 18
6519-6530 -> 18.4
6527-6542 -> 19.3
